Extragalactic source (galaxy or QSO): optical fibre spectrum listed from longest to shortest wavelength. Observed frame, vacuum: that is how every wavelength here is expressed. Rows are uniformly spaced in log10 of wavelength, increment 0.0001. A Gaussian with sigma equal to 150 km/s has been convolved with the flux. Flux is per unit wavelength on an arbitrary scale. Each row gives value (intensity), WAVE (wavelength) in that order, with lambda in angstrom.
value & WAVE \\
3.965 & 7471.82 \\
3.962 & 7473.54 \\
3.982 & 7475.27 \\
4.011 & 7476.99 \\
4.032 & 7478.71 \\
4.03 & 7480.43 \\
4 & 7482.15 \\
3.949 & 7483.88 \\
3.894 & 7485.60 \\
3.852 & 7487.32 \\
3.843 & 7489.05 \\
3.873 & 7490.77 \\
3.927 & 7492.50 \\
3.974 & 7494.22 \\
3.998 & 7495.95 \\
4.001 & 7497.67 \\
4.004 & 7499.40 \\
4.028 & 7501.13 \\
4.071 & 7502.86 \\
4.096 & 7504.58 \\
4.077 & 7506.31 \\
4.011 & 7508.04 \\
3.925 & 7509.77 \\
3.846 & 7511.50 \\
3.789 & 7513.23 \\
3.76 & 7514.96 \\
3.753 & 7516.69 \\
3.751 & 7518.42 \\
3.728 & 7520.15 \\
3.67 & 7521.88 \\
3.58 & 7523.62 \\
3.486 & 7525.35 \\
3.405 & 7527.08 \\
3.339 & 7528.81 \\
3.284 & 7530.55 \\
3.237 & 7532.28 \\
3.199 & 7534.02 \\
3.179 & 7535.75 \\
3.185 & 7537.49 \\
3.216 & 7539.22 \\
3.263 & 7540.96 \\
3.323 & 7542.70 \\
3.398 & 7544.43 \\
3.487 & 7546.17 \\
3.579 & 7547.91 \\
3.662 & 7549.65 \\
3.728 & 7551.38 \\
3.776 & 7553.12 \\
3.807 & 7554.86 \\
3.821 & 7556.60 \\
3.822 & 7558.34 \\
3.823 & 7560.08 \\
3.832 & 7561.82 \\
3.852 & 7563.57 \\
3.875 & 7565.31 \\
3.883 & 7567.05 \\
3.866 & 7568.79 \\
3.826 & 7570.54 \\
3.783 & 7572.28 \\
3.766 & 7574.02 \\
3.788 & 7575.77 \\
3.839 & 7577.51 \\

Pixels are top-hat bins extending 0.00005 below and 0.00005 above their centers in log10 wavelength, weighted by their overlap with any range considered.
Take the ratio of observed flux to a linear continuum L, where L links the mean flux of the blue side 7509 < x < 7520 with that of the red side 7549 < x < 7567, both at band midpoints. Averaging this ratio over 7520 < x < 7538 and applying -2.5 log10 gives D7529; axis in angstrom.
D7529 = 0.128 mag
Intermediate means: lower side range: 3.8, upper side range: 3.81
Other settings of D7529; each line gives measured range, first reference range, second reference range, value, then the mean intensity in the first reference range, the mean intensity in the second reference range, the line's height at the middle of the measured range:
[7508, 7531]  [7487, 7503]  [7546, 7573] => 0.066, 3.95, 3.78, 3.89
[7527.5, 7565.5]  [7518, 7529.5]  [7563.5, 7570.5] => 0.061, 3.56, 3.87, 3.72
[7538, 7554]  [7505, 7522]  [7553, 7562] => 0.100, 3.84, 3.82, 3.82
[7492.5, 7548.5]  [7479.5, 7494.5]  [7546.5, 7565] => 0.058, 3.93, 3.76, 3.85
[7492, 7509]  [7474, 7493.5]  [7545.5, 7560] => -0.036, 3.95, 3.72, 3.89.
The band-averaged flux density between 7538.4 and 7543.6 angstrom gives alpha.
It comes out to 3.27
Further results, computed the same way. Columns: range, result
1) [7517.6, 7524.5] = 3.68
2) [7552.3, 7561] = 3.81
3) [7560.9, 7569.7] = 3.86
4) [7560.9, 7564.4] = 3.83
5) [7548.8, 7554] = 3.73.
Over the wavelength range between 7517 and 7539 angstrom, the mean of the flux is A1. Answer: 3.42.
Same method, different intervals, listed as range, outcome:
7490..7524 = 3.9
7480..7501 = 3.95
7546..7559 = 3.72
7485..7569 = 3.71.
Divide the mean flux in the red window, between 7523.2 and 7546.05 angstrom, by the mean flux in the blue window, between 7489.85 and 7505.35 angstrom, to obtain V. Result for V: 0.83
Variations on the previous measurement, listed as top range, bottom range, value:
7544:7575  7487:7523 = 0.96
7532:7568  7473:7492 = 0.91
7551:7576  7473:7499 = 0.97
